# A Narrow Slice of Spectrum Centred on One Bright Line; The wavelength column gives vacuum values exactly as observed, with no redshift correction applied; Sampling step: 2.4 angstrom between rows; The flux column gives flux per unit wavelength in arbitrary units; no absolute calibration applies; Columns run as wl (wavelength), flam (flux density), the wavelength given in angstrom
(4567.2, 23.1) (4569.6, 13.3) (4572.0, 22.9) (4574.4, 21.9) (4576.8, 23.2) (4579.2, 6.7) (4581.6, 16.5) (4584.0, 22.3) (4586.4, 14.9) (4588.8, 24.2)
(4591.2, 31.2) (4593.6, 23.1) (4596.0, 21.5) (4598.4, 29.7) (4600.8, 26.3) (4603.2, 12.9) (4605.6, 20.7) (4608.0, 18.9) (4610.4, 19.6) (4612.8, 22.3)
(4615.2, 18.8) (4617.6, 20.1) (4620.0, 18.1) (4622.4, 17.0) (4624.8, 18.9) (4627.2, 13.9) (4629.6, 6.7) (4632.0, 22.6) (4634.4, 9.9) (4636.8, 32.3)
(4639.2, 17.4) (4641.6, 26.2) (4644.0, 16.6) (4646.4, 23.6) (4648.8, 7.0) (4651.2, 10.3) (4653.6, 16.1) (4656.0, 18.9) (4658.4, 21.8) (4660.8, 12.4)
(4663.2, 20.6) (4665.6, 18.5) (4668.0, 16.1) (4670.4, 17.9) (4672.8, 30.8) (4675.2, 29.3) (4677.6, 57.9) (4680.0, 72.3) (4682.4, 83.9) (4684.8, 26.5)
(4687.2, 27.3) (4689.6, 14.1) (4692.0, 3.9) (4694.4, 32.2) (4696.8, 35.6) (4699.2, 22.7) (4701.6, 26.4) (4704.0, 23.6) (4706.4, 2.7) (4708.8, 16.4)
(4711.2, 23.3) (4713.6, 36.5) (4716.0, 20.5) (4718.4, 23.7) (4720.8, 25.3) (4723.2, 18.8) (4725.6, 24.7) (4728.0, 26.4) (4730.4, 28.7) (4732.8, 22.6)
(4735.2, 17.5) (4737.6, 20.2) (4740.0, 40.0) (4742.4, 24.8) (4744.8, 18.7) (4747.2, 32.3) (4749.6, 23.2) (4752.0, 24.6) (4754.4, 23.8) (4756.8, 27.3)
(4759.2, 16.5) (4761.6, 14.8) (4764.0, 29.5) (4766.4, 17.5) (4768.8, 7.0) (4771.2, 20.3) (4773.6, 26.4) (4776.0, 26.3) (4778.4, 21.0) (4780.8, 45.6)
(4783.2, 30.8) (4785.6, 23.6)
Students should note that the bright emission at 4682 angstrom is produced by [O II]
